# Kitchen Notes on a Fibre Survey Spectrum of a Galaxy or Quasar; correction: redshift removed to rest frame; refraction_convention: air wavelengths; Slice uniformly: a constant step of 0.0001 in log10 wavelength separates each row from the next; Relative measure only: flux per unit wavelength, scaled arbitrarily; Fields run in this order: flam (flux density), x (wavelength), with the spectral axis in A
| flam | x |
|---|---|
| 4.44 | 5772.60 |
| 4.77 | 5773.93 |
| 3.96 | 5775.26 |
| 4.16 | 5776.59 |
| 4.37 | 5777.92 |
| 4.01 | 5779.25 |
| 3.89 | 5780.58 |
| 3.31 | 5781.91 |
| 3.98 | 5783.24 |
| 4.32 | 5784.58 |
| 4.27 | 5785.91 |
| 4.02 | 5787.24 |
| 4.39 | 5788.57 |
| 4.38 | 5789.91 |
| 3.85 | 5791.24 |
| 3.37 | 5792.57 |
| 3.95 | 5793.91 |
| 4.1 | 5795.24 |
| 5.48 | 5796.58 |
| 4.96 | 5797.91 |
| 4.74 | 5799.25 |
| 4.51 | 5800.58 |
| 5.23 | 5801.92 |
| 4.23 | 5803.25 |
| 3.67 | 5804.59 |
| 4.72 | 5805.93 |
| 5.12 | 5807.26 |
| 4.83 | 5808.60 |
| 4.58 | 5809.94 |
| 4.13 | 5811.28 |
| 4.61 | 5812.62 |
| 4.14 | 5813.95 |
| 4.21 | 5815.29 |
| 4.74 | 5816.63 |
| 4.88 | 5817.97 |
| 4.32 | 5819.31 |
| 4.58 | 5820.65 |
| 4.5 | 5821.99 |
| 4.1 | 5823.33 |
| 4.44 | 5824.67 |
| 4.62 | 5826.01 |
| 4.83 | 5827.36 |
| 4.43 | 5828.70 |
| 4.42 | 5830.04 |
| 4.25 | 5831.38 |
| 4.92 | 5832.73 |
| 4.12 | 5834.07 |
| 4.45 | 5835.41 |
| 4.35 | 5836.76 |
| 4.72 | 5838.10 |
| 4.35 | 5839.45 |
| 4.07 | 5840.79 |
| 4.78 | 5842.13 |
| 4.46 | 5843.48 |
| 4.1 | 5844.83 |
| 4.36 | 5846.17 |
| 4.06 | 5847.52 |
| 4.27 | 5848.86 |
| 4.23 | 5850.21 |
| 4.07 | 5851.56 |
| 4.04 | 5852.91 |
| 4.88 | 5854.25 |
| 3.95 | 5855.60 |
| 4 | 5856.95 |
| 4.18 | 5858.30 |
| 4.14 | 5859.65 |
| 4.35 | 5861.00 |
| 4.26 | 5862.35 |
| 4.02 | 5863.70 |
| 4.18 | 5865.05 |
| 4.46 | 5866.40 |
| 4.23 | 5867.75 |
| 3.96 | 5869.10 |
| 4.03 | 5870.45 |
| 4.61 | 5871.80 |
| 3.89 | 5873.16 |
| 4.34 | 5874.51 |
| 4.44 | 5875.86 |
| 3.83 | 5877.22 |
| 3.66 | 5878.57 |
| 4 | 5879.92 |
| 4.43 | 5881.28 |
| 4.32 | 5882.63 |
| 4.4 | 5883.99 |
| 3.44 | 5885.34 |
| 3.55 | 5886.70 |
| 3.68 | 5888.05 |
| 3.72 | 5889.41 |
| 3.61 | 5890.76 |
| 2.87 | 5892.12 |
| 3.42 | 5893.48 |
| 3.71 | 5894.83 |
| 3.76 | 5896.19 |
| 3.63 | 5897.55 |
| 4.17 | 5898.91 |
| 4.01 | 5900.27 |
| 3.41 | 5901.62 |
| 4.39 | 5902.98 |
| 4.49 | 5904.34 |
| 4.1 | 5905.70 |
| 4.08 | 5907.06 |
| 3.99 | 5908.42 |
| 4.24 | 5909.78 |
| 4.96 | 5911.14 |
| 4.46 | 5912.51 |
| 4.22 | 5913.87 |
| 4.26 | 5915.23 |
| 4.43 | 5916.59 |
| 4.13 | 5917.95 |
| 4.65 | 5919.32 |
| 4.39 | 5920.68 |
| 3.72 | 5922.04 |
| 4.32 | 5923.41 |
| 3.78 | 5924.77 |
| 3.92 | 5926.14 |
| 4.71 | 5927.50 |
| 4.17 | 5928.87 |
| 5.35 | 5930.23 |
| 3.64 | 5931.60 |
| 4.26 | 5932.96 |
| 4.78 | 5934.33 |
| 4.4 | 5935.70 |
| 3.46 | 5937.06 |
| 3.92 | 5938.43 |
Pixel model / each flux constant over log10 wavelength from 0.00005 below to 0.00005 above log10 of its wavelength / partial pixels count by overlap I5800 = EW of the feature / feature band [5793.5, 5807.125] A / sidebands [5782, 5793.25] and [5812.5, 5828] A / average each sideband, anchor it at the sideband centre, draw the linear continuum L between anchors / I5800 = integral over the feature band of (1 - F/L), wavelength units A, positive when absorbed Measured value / -1.2 A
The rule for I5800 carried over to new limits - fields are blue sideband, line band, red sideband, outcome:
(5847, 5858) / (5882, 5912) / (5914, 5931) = 2.5 A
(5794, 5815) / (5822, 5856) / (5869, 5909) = -0.5 A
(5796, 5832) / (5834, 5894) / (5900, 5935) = 4.1 A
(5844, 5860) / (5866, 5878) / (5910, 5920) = 0.2 A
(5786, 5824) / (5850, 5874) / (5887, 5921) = 0.0 A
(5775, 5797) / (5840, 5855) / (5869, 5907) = -1.2 A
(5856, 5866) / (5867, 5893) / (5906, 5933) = 1.6 A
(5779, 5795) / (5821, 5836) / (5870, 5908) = -1.9 A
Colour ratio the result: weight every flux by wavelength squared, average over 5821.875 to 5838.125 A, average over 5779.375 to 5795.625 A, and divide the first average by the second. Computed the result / 1.14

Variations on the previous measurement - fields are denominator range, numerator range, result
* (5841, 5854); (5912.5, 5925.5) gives 1.01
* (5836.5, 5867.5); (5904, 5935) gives 1.03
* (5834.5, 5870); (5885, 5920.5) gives 0.95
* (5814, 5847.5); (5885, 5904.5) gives 0.85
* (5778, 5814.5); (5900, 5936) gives 1.03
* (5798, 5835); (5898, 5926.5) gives 0.96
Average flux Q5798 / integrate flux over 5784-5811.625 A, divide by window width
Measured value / 4.43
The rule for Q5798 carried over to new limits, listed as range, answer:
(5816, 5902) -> 4.17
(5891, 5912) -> 3.94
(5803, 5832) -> 4.47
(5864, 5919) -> 4.04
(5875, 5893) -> 3.84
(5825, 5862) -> 4.35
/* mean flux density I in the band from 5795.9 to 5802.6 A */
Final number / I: 4.98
